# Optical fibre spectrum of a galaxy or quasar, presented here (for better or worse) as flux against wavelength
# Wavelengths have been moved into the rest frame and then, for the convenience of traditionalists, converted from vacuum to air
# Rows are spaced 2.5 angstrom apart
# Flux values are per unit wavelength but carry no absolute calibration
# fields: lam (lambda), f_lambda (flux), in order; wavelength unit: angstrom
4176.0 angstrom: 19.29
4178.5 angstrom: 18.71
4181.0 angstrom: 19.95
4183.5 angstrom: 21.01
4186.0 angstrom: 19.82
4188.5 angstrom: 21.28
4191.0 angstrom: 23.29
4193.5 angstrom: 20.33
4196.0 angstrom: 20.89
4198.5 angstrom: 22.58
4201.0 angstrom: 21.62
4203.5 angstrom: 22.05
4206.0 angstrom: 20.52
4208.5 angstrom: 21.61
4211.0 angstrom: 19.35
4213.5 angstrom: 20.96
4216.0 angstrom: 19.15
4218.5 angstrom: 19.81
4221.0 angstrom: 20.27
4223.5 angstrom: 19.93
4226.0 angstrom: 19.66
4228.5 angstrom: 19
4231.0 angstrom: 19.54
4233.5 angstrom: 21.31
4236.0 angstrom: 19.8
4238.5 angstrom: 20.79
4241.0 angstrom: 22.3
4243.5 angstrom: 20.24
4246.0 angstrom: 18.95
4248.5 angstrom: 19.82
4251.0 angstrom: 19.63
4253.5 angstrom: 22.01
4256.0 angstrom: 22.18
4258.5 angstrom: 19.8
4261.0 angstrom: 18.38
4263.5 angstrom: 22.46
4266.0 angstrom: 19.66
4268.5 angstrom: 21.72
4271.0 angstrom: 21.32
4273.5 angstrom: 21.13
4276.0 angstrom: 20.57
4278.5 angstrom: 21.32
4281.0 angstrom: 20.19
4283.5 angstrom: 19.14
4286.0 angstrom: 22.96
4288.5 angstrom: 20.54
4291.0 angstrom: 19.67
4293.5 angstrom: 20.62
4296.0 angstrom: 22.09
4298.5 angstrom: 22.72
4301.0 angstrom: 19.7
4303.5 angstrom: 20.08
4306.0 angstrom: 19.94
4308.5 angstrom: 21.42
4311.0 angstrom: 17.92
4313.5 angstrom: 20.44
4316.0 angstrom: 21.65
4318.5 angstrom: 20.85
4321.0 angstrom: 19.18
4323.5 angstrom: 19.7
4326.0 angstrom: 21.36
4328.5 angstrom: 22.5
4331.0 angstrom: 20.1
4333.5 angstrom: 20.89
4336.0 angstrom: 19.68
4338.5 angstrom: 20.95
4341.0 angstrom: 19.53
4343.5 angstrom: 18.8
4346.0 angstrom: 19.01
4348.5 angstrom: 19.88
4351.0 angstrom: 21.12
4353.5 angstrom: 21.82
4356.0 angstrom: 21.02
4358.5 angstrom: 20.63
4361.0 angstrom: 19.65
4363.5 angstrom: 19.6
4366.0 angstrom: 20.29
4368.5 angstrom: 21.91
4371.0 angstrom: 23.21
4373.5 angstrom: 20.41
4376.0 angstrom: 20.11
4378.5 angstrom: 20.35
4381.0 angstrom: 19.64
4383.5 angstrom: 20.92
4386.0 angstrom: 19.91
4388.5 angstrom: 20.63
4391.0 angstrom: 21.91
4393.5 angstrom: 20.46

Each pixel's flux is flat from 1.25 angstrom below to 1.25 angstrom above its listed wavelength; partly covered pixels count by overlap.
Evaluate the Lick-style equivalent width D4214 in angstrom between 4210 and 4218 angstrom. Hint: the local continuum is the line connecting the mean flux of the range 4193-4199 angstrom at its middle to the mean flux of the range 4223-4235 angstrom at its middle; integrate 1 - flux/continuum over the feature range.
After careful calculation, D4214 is 0.26 angstrom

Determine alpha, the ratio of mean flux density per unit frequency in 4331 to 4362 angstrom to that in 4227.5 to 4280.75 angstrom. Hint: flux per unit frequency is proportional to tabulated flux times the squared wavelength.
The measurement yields 1.03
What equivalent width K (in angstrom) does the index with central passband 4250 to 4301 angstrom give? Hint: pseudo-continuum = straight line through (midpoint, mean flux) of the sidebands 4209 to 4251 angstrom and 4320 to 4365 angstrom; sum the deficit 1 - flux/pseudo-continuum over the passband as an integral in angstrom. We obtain -1.8 angstrom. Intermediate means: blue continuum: 20.1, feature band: 20.9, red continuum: 20.3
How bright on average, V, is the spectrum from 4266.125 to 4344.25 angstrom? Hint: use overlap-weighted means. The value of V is 20.6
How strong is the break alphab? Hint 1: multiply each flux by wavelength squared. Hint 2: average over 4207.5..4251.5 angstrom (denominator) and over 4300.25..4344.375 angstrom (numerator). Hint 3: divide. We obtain 1.05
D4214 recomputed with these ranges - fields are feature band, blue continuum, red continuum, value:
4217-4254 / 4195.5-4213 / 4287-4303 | 1.67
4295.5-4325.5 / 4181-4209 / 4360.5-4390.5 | 0.58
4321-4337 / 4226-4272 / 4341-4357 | -0.27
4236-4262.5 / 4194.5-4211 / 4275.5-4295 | 0.71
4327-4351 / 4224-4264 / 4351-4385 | 0.50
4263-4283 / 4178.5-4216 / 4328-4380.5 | -0.18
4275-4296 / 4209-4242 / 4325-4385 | -0.38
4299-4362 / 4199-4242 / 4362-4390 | 0.75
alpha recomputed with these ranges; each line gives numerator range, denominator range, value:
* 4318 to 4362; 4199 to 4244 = 1.05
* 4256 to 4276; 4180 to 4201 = 1.01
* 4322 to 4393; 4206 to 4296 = 1.05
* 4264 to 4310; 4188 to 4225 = 1.04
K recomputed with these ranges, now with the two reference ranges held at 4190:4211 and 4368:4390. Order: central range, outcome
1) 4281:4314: 0.8 angstrom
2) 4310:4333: 0.6 angstrom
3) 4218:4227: 0.6 angstrom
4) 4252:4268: 0.3 angstrom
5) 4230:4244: 0.4 angstrom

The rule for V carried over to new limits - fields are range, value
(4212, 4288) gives 20.5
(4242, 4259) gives 20.4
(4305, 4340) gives 20.5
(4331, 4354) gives 20.1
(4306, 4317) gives 20.3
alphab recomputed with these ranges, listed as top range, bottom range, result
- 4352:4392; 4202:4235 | 1.10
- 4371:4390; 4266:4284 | 1.04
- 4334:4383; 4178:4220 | 1.06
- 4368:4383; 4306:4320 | 1.05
